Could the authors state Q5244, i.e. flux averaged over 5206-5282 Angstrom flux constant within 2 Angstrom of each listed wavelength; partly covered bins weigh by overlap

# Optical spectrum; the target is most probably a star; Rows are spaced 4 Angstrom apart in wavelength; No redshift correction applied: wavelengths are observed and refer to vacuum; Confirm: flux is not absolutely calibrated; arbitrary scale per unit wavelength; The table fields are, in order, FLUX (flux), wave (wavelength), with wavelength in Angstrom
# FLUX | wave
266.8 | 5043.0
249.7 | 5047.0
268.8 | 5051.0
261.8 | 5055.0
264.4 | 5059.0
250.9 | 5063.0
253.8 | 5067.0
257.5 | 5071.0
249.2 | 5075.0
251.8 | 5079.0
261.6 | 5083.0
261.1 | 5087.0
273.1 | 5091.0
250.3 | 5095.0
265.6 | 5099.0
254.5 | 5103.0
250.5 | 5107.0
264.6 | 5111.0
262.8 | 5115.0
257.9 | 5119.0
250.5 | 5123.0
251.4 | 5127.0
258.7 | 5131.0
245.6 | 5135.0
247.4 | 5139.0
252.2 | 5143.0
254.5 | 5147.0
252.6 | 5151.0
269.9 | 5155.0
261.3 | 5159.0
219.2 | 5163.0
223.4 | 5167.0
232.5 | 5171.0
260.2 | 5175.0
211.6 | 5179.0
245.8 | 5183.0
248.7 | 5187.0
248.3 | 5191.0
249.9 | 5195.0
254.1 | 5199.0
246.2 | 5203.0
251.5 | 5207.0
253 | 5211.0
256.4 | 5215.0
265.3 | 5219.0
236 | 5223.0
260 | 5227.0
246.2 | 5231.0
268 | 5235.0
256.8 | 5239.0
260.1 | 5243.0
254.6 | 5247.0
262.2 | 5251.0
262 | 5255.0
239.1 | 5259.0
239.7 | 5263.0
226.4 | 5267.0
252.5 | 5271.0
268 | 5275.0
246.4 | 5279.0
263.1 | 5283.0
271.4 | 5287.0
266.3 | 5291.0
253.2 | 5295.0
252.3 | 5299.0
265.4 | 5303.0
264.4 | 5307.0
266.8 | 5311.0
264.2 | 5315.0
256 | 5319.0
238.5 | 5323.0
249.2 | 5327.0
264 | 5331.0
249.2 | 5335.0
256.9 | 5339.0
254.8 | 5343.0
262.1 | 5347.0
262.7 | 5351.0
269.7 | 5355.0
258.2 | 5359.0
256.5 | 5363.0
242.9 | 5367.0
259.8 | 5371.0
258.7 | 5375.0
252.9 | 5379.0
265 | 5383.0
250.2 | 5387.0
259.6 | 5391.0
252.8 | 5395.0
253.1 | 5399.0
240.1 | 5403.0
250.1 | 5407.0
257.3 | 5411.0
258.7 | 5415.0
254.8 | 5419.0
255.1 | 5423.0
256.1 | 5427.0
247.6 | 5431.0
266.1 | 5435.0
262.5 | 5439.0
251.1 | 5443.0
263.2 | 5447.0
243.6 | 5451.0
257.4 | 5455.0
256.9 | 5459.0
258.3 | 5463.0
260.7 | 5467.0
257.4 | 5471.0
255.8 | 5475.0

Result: 253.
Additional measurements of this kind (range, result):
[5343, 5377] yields 259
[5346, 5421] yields 256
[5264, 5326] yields 257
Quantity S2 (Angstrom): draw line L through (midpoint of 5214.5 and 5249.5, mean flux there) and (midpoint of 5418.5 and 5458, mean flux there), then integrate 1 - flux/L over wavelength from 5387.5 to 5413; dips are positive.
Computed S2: 0.38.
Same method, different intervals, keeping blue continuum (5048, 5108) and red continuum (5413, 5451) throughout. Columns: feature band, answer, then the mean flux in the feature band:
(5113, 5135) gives 0.24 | 255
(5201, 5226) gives 0.57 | 252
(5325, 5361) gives -0.22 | 259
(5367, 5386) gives -0.01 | 257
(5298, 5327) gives -0.08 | 258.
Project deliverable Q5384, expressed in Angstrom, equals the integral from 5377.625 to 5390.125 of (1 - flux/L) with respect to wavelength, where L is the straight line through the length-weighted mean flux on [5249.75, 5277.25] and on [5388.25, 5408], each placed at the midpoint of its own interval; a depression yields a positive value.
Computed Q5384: -0.3 Angstrom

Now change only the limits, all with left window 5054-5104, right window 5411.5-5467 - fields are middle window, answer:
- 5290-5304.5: -0.08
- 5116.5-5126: 0.13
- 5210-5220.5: -0.04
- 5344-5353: -0.16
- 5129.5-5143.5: 0.40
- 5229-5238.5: 0.01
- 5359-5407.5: 0.55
